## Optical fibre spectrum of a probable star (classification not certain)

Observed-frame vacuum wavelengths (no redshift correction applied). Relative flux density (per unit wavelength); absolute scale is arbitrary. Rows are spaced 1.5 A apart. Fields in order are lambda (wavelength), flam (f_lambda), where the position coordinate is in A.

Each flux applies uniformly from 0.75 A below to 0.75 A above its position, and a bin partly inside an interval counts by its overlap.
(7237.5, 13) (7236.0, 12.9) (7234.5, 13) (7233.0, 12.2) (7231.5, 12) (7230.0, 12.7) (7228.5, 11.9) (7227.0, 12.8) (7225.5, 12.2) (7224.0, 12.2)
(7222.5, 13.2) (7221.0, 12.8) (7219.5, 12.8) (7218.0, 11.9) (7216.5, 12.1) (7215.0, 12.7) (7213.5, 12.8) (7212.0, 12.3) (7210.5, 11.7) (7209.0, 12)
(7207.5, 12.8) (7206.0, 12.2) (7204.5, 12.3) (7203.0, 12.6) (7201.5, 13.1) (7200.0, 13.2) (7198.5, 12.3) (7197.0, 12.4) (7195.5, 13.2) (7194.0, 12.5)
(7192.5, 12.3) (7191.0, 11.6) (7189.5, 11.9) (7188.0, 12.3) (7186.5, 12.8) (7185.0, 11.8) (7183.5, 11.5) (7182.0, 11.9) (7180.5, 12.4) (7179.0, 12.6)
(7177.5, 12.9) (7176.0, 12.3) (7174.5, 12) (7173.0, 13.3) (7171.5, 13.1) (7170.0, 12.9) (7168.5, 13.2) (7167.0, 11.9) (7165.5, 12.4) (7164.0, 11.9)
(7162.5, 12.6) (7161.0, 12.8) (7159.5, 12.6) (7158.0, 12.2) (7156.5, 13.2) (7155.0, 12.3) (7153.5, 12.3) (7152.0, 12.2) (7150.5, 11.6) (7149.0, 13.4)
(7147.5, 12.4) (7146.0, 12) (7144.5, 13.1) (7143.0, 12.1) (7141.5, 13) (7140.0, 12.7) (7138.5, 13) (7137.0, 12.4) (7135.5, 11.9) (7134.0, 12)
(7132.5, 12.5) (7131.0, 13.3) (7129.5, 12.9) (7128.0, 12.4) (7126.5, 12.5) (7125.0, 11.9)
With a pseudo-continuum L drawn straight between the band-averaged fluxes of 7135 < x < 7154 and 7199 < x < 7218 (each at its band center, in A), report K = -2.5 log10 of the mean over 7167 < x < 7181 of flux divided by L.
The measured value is -0.02 mag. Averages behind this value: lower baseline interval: 12.5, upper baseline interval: 12.5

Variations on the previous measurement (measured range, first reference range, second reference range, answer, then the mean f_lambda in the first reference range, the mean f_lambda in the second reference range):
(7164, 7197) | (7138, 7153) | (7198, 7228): 0.01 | 12.5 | 12.5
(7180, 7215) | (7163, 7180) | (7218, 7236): 0.02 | 12.6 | 12.5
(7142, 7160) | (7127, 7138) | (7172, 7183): 0.00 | 12.5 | 12.5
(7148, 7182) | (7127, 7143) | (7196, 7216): 0.00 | 12.6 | 12.5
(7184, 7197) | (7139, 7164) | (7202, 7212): 0.01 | 12.5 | 12.3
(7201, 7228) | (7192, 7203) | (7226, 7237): 0.01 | 12.7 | 12.5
